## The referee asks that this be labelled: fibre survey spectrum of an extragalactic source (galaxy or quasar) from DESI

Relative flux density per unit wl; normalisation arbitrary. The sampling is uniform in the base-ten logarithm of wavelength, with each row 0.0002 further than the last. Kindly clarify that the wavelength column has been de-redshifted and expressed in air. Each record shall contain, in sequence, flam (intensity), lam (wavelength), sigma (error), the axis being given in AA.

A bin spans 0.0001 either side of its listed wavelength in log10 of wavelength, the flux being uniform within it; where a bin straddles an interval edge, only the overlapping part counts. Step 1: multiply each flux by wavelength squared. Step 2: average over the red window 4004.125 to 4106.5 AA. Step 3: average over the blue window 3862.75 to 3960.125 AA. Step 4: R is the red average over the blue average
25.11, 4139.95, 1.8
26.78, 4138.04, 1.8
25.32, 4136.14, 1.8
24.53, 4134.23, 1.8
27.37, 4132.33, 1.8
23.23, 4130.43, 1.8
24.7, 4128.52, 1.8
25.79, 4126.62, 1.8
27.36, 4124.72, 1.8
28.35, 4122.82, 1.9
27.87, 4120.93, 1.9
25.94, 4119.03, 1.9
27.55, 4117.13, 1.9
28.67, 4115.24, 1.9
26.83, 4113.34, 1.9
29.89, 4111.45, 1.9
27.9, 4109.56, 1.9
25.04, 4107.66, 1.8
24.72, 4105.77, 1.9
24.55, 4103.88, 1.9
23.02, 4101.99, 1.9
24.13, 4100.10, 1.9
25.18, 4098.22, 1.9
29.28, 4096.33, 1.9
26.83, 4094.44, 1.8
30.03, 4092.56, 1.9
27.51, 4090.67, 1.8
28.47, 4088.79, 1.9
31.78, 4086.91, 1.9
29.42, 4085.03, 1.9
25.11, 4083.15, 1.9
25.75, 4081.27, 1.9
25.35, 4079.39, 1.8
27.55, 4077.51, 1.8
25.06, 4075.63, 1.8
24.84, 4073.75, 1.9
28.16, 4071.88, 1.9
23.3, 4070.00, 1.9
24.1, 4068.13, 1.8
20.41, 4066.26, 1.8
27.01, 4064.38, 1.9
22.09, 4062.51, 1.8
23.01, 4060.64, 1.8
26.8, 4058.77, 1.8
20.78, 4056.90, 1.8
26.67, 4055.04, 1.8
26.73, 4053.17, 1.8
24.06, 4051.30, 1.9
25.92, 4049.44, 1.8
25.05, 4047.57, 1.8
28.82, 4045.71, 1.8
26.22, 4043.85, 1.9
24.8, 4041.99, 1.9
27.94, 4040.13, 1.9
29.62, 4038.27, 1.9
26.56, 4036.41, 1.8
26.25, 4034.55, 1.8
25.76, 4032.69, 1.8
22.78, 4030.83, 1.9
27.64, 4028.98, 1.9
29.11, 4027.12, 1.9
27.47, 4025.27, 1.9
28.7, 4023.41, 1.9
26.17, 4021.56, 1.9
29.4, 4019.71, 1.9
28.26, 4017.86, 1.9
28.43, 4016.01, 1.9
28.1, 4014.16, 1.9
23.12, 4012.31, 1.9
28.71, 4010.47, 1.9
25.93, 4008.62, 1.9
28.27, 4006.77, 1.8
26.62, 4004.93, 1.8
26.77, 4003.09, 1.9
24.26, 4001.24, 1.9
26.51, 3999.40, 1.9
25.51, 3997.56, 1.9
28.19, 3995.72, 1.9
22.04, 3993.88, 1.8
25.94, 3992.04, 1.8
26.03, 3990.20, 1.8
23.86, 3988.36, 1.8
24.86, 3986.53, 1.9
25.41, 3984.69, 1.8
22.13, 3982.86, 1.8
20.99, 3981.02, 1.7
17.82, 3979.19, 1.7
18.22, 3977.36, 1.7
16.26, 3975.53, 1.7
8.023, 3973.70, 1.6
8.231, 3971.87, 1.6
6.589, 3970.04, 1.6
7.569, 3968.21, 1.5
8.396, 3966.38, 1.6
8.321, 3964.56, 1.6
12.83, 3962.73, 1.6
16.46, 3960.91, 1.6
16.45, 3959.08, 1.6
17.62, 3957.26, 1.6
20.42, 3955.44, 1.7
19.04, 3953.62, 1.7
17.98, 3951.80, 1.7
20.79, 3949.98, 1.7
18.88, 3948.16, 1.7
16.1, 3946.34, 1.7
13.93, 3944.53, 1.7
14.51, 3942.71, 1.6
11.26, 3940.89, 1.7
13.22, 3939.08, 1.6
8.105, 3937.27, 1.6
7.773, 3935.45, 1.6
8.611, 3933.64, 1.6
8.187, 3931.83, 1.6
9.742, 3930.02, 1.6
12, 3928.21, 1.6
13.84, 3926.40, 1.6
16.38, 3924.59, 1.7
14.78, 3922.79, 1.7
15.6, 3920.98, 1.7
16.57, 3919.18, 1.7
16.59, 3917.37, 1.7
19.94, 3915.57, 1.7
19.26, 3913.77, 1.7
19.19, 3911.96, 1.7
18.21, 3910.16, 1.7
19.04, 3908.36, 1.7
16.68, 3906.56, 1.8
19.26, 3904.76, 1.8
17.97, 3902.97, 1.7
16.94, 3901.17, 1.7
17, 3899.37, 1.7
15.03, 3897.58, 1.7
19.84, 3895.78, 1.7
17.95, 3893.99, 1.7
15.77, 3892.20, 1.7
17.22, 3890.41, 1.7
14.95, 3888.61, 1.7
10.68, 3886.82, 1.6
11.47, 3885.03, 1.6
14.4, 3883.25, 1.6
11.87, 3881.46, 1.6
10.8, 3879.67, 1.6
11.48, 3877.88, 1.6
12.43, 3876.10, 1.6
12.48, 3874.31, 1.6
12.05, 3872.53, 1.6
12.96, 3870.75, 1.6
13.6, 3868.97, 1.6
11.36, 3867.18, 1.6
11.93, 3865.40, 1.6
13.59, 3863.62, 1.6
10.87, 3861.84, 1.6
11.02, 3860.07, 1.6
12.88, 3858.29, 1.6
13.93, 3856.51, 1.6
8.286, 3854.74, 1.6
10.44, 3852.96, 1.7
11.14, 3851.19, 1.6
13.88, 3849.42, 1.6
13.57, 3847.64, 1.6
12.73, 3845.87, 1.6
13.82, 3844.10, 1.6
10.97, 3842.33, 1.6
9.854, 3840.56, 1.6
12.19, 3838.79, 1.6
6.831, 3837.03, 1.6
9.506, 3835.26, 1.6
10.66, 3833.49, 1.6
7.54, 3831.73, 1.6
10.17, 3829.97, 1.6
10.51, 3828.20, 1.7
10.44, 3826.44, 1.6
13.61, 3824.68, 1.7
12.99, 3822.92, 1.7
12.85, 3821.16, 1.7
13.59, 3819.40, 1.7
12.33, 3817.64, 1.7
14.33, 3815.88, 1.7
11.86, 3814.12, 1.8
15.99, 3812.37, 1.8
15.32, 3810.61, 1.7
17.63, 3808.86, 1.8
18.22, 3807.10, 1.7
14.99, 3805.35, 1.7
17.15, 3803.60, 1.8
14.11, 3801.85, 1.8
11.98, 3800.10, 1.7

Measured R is 1.9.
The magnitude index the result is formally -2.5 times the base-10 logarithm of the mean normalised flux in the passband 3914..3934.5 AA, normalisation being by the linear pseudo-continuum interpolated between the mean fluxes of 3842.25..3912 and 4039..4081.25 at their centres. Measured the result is 0.19 mag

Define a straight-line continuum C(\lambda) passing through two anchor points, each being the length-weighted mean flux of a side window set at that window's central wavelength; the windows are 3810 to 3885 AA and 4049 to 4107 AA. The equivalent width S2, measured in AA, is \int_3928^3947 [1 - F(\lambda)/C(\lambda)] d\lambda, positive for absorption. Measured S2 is 6.8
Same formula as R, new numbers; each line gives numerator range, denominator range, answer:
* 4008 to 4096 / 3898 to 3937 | 1.85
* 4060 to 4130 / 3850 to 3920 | 2.00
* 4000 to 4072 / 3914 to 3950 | 2.00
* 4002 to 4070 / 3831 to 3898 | 2.29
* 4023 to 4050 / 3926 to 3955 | 2.08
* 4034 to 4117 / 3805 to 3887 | 2.40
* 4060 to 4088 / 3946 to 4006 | 1.41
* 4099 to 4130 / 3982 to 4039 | 1.05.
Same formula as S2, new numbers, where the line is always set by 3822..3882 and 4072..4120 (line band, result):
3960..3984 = 7.30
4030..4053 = -2.72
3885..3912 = -4.29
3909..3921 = -2.03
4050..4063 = -0.04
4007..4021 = -3.70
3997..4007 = -2.52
